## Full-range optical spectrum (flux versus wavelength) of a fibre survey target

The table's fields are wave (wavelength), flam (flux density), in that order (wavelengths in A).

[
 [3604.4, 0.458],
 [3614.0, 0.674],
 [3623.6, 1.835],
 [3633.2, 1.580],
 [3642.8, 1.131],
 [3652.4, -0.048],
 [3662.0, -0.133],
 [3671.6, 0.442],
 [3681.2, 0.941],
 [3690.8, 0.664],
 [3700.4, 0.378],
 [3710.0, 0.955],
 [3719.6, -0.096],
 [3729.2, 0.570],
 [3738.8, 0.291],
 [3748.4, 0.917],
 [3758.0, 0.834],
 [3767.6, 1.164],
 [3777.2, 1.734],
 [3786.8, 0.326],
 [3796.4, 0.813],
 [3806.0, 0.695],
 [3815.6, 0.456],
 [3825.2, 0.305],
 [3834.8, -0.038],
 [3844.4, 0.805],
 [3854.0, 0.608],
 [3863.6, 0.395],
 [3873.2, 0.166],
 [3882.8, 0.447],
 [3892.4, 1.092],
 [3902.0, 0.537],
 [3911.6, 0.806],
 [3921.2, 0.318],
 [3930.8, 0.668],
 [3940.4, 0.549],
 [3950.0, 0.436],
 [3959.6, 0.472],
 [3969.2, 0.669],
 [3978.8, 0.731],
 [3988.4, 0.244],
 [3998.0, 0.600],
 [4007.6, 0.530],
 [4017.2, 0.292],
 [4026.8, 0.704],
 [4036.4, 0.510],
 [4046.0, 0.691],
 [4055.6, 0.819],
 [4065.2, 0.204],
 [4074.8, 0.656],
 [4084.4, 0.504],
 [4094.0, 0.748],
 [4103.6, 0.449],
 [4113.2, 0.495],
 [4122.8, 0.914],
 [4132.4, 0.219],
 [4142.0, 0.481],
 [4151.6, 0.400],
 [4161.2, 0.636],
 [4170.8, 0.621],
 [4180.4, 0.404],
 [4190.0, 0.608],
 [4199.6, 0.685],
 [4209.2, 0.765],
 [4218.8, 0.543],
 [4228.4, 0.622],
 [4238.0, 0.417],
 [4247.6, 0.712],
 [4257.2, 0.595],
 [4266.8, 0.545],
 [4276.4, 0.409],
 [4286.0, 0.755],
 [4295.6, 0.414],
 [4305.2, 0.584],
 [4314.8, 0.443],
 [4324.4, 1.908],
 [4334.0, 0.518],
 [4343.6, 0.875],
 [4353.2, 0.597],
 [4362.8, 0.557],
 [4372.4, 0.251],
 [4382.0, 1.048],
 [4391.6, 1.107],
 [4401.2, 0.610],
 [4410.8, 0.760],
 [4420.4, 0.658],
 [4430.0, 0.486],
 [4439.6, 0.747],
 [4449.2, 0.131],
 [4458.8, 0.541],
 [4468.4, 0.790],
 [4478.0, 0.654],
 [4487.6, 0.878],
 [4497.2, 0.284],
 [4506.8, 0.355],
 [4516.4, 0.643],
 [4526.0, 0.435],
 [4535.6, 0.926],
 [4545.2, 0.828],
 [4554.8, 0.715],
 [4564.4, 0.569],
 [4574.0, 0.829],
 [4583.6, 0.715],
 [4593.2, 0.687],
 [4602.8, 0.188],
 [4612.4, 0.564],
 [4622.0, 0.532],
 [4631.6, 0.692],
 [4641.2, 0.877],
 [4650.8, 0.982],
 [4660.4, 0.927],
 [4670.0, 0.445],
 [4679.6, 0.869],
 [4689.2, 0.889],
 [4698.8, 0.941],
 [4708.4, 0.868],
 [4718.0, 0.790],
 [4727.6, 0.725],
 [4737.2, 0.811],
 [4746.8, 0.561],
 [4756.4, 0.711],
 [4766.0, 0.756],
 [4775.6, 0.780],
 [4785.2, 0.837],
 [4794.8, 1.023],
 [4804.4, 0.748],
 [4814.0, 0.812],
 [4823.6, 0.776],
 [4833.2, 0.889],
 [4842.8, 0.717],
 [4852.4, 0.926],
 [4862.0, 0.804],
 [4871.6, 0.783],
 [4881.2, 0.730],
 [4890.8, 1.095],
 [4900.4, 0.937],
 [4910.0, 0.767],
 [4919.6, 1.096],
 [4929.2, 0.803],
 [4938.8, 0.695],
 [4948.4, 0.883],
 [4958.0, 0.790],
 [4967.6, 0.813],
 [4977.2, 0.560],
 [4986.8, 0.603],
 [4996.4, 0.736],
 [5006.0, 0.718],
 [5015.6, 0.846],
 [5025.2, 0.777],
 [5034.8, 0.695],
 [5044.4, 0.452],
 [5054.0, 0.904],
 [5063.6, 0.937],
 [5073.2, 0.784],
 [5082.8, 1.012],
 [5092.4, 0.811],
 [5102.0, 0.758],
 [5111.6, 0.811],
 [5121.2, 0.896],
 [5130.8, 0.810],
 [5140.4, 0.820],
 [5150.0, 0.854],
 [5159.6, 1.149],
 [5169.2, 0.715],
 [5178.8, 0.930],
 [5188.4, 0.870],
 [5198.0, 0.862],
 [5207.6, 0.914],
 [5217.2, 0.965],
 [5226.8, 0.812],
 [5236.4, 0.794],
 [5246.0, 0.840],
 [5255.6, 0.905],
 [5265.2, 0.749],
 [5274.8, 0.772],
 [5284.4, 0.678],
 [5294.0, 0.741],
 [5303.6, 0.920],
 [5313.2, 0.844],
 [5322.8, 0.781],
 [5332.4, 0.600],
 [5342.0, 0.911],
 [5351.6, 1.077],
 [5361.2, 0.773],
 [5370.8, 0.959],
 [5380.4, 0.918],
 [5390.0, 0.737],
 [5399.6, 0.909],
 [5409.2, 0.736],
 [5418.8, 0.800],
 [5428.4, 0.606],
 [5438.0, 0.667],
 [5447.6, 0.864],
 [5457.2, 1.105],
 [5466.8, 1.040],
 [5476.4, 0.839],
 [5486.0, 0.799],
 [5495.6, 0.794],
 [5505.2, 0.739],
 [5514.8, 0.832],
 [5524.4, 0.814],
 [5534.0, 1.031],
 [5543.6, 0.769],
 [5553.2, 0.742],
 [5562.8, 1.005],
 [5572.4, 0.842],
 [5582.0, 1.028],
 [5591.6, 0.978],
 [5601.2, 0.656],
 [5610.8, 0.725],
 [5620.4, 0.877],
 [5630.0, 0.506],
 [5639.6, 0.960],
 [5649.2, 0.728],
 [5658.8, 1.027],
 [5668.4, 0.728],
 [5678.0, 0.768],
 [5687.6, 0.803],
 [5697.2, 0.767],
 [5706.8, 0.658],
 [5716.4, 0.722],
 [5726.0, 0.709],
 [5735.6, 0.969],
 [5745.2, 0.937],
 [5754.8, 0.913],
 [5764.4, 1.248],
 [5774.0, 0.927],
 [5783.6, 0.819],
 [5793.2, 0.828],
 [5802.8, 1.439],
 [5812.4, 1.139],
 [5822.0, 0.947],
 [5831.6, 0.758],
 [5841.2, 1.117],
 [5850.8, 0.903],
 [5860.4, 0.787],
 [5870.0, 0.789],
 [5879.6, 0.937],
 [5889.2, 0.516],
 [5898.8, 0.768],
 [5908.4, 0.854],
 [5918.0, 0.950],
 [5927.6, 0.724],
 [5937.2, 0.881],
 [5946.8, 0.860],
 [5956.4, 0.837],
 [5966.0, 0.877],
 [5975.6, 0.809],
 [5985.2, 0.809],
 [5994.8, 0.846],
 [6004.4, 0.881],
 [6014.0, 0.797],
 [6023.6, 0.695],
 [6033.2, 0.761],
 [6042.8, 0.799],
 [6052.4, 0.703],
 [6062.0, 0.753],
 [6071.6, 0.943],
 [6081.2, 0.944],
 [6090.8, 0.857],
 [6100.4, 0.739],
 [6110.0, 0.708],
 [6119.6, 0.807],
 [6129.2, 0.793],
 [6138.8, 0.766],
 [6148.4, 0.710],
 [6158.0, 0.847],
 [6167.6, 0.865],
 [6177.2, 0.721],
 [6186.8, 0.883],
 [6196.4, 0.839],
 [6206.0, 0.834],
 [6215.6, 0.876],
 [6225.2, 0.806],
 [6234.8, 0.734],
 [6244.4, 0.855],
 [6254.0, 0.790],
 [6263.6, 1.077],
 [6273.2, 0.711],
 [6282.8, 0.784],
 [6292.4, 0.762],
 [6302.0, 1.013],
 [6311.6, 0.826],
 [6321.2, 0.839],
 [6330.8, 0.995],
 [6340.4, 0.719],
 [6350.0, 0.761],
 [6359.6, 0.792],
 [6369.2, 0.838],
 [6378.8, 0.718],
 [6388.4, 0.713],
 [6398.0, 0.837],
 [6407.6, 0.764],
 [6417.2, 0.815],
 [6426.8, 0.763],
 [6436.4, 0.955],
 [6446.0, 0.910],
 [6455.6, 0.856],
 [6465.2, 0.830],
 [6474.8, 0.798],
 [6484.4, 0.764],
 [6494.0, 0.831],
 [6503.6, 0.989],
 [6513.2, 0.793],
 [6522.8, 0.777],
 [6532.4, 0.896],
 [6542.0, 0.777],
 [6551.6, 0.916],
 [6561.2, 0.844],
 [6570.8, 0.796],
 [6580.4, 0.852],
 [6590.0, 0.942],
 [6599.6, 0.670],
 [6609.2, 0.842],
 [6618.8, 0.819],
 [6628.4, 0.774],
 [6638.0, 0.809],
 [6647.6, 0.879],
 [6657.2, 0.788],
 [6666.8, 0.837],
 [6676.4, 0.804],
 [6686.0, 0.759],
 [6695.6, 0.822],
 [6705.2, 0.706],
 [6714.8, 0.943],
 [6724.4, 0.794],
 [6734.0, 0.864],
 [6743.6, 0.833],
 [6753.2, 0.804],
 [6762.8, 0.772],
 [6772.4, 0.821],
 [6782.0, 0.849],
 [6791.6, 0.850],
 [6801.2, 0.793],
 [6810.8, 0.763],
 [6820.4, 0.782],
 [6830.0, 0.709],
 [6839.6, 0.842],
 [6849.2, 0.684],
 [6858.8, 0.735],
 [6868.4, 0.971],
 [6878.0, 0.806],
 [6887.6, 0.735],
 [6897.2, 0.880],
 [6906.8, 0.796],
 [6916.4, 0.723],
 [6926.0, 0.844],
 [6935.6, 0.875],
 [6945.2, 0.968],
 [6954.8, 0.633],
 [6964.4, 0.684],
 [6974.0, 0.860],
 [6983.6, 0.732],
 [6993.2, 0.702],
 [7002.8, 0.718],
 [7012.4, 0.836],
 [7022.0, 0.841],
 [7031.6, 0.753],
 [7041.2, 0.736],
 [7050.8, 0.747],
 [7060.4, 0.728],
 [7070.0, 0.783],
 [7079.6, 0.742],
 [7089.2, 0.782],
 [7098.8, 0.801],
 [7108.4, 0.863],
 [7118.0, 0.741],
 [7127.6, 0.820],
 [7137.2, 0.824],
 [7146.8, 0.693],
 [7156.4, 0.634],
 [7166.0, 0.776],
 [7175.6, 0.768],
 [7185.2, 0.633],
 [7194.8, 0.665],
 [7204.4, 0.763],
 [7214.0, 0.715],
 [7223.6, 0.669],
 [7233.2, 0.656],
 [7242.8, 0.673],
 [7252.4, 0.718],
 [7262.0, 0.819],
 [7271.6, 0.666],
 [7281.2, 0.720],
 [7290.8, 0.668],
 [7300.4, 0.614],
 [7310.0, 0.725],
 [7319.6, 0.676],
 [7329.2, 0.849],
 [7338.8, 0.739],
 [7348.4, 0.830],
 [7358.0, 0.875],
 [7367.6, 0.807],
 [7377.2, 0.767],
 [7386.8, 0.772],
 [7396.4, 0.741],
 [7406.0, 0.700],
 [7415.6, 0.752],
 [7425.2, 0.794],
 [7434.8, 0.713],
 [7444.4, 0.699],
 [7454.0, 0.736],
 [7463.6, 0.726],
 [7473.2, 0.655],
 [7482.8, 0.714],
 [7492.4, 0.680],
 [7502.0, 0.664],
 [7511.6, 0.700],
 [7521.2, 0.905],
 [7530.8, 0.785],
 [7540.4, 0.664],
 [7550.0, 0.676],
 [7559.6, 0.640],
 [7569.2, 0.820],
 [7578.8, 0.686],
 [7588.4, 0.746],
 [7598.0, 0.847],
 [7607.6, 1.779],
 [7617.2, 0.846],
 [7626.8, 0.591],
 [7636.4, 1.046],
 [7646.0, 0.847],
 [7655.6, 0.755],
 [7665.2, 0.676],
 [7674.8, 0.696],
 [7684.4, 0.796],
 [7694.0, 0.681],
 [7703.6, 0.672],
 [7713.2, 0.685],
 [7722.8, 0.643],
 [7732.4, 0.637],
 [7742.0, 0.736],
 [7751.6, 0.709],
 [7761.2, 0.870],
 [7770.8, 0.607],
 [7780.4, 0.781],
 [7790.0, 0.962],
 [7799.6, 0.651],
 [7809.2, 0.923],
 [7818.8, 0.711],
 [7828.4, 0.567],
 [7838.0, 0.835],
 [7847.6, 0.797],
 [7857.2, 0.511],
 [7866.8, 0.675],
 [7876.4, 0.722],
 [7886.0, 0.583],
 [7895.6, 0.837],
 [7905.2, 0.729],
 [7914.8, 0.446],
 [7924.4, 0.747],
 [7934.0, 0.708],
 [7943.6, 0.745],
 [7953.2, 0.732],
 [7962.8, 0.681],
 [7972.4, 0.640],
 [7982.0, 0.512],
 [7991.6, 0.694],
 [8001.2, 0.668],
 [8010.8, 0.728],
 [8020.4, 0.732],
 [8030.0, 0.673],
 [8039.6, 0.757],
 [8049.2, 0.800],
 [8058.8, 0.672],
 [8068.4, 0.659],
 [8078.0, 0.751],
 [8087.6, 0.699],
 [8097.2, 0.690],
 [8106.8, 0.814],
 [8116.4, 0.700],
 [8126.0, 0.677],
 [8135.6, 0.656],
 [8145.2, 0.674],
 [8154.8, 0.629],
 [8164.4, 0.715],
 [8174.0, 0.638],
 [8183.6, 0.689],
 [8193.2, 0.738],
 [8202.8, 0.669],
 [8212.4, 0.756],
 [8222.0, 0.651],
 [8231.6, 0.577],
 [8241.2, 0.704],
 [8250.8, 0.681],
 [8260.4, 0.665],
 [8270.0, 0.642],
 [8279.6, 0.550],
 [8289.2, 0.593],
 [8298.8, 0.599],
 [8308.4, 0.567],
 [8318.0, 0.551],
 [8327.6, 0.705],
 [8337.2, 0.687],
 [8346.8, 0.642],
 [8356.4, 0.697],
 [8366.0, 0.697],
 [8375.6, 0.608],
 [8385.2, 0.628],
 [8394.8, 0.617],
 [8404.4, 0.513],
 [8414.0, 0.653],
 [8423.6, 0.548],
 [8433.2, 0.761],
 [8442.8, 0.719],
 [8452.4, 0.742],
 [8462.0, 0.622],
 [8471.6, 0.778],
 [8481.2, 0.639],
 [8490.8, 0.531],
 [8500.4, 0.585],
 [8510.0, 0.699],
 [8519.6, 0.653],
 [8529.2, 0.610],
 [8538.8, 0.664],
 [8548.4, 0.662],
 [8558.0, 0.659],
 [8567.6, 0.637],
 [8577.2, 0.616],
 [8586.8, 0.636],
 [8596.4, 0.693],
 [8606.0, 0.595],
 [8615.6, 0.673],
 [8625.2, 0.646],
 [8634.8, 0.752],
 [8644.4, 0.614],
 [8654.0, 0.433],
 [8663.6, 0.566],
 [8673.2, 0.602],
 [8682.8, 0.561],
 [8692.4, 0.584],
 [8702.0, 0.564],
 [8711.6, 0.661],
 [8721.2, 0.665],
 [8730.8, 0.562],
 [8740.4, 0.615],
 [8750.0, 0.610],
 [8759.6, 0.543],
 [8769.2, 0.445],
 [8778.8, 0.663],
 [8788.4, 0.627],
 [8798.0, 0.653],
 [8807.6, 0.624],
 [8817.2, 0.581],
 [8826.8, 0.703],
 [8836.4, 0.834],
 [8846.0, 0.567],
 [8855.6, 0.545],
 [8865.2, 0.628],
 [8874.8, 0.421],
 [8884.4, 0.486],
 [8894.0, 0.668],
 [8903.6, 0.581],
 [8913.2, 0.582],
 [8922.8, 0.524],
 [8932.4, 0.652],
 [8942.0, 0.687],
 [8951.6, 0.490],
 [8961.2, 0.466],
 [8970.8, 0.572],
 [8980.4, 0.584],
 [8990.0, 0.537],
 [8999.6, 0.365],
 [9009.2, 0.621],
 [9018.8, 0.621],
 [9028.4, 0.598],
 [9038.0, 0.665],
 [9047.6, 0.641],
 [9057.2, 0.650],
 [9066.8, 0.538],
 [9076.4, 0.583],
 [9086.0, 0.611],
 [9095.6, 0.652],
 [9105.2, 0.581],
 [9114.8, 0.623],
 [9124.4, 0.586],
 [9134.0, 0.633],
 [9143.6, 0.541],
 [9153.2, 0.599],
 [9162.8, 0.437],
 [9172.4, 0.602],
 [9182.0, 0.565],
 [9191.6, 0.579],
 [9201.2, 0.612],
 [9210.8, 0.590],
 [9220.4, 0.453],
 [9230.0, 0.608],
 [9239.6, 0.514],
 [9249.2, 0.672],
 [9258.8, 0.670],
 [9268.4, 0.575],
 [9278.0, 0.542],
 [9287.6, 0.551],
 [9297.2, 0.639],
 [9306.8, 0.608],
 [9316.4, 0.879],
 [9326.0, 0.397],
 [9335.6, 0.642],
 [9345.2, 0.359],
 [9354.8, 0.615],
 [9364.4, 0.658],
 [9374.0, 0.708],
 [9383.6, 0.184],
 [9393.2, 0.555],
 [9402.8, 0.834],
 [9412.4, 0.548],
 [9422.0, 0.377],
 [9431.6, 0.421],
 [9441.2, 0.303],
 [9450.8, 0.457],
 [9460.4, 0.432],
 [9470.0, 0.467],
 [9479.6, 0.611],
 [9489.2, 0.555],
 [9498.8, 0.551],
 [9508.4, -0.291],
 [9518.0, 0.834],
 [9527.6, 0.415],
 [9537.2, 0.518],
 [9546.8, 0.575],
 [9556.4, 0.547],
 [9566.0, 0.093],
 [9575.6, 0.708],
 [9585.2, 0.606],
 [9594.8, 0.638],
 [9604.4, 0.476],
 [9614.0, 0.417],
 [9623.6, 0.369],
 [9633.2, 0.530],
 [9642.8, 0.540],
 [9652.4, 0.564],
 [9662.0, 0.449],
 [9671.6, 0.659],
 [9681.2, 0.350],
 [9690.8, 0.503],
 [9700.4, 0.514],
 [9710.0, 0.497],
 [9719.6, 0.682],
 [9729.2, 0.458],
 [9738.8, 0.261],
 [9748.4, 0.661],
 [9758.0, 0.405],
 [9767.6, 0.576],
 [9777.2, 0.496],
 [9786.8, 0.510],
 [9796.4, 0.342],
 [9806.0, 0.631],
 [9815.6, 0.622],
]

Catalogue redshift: 0.159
